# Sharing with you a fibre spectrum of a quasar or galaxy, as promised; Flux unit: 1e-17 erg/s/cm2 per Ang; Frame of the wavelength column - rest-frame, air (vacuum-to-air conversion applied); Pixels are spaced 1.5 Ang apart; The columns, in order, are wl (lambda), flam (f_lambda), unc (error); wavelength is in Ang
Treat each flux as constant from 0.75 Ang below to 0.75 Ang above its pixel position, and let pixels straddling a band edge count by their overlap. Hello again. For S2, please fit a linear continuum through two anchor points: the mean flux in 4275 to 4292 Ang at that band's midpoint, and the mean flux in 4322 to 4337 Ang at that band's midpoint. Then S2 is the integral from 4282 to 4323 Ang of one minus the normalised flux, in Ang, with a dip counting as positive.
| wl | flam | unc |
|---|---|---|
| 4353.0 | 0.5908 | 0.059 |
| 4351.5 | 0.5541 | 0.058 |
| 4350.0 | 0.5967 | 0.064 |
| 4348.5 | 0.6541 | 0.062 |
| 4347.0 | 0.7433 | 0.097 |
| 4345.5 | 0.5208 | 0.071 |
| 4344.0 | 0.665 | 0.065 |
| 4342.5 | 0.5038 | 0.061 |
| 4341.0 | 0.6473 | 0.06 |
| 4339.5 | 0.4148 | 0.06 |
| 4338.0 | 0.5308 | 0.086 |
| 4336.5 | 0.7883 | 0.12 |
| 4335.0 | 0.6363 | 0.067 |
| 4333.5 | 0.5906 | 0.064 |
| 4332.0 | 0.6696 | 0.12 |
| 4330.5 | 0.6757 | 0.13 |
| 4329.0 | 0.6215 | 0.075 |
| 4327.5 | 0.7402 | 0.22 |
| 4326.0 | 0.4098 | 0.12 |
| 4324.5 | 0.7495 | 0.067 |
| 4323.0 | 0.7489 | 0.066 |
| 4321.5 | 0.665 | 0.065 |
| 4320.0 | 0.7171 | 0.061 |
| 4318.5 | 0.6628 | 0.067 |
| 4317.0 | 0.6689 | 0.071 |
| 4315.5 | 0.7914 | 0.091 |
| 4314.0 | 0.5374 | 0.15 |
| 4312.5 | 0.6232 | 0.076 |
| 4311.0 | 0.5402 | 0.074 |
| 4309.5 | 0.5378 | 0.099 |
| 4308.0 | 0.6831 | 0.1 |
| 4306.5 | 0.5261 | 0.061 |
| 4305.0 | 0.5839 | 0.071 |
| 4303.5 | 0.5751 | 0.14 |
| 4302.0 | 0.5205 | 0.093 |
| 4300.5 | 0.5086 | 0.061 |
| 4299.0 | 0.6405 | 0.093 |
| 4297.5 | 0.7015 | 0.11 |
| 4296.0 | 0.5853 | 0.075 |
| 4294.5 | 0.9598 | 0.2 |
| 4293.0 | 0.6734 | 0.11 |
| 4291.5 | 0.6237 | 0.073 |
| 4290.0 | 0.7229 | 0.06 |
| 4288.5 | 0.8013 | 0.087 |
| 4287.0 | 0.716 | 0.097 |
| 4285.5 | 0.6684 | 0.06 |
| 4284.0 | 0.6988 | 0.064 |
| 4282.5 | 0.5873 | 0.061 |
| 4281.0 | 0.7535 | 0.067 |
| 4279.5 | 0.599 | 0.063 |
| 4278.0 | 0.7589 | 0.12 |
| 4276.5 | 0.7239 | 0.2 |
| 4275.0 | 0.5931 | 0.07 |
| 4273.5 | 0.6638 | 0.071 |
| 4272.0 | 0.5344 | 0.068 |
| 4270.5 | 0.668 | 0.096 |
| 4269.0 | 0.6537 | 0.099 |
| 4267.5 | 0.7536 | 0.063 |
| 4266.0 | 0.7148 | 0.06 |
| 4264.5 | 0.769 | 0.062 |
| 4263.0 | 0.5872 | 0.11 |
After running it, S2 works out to 1.71 Ang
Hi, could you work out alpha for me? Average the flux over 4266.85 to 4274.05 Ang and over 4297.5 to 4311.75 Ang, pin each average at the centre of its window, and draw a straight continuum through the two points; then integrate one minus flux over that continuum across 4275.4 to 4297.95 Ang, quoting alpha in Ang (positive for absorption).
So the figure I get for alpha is -3.21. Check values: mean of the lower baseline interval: 0.653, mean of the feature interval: 0.703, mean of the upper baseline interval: 0.575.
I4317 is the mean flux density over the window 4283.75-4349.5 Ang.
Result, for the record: 0.641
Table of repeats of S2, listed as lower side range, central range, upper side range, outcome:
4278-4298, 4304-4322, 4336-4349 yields 0.8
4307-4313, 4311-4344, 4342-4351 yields -1.8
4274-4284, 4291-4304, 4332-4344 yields 0.1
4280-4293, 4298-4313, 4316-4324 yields 2.6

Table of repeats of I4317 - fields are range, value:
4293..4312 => 0.616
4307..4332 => 0.648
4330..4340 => 0.619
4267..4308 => 0.659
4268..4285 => 0.659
